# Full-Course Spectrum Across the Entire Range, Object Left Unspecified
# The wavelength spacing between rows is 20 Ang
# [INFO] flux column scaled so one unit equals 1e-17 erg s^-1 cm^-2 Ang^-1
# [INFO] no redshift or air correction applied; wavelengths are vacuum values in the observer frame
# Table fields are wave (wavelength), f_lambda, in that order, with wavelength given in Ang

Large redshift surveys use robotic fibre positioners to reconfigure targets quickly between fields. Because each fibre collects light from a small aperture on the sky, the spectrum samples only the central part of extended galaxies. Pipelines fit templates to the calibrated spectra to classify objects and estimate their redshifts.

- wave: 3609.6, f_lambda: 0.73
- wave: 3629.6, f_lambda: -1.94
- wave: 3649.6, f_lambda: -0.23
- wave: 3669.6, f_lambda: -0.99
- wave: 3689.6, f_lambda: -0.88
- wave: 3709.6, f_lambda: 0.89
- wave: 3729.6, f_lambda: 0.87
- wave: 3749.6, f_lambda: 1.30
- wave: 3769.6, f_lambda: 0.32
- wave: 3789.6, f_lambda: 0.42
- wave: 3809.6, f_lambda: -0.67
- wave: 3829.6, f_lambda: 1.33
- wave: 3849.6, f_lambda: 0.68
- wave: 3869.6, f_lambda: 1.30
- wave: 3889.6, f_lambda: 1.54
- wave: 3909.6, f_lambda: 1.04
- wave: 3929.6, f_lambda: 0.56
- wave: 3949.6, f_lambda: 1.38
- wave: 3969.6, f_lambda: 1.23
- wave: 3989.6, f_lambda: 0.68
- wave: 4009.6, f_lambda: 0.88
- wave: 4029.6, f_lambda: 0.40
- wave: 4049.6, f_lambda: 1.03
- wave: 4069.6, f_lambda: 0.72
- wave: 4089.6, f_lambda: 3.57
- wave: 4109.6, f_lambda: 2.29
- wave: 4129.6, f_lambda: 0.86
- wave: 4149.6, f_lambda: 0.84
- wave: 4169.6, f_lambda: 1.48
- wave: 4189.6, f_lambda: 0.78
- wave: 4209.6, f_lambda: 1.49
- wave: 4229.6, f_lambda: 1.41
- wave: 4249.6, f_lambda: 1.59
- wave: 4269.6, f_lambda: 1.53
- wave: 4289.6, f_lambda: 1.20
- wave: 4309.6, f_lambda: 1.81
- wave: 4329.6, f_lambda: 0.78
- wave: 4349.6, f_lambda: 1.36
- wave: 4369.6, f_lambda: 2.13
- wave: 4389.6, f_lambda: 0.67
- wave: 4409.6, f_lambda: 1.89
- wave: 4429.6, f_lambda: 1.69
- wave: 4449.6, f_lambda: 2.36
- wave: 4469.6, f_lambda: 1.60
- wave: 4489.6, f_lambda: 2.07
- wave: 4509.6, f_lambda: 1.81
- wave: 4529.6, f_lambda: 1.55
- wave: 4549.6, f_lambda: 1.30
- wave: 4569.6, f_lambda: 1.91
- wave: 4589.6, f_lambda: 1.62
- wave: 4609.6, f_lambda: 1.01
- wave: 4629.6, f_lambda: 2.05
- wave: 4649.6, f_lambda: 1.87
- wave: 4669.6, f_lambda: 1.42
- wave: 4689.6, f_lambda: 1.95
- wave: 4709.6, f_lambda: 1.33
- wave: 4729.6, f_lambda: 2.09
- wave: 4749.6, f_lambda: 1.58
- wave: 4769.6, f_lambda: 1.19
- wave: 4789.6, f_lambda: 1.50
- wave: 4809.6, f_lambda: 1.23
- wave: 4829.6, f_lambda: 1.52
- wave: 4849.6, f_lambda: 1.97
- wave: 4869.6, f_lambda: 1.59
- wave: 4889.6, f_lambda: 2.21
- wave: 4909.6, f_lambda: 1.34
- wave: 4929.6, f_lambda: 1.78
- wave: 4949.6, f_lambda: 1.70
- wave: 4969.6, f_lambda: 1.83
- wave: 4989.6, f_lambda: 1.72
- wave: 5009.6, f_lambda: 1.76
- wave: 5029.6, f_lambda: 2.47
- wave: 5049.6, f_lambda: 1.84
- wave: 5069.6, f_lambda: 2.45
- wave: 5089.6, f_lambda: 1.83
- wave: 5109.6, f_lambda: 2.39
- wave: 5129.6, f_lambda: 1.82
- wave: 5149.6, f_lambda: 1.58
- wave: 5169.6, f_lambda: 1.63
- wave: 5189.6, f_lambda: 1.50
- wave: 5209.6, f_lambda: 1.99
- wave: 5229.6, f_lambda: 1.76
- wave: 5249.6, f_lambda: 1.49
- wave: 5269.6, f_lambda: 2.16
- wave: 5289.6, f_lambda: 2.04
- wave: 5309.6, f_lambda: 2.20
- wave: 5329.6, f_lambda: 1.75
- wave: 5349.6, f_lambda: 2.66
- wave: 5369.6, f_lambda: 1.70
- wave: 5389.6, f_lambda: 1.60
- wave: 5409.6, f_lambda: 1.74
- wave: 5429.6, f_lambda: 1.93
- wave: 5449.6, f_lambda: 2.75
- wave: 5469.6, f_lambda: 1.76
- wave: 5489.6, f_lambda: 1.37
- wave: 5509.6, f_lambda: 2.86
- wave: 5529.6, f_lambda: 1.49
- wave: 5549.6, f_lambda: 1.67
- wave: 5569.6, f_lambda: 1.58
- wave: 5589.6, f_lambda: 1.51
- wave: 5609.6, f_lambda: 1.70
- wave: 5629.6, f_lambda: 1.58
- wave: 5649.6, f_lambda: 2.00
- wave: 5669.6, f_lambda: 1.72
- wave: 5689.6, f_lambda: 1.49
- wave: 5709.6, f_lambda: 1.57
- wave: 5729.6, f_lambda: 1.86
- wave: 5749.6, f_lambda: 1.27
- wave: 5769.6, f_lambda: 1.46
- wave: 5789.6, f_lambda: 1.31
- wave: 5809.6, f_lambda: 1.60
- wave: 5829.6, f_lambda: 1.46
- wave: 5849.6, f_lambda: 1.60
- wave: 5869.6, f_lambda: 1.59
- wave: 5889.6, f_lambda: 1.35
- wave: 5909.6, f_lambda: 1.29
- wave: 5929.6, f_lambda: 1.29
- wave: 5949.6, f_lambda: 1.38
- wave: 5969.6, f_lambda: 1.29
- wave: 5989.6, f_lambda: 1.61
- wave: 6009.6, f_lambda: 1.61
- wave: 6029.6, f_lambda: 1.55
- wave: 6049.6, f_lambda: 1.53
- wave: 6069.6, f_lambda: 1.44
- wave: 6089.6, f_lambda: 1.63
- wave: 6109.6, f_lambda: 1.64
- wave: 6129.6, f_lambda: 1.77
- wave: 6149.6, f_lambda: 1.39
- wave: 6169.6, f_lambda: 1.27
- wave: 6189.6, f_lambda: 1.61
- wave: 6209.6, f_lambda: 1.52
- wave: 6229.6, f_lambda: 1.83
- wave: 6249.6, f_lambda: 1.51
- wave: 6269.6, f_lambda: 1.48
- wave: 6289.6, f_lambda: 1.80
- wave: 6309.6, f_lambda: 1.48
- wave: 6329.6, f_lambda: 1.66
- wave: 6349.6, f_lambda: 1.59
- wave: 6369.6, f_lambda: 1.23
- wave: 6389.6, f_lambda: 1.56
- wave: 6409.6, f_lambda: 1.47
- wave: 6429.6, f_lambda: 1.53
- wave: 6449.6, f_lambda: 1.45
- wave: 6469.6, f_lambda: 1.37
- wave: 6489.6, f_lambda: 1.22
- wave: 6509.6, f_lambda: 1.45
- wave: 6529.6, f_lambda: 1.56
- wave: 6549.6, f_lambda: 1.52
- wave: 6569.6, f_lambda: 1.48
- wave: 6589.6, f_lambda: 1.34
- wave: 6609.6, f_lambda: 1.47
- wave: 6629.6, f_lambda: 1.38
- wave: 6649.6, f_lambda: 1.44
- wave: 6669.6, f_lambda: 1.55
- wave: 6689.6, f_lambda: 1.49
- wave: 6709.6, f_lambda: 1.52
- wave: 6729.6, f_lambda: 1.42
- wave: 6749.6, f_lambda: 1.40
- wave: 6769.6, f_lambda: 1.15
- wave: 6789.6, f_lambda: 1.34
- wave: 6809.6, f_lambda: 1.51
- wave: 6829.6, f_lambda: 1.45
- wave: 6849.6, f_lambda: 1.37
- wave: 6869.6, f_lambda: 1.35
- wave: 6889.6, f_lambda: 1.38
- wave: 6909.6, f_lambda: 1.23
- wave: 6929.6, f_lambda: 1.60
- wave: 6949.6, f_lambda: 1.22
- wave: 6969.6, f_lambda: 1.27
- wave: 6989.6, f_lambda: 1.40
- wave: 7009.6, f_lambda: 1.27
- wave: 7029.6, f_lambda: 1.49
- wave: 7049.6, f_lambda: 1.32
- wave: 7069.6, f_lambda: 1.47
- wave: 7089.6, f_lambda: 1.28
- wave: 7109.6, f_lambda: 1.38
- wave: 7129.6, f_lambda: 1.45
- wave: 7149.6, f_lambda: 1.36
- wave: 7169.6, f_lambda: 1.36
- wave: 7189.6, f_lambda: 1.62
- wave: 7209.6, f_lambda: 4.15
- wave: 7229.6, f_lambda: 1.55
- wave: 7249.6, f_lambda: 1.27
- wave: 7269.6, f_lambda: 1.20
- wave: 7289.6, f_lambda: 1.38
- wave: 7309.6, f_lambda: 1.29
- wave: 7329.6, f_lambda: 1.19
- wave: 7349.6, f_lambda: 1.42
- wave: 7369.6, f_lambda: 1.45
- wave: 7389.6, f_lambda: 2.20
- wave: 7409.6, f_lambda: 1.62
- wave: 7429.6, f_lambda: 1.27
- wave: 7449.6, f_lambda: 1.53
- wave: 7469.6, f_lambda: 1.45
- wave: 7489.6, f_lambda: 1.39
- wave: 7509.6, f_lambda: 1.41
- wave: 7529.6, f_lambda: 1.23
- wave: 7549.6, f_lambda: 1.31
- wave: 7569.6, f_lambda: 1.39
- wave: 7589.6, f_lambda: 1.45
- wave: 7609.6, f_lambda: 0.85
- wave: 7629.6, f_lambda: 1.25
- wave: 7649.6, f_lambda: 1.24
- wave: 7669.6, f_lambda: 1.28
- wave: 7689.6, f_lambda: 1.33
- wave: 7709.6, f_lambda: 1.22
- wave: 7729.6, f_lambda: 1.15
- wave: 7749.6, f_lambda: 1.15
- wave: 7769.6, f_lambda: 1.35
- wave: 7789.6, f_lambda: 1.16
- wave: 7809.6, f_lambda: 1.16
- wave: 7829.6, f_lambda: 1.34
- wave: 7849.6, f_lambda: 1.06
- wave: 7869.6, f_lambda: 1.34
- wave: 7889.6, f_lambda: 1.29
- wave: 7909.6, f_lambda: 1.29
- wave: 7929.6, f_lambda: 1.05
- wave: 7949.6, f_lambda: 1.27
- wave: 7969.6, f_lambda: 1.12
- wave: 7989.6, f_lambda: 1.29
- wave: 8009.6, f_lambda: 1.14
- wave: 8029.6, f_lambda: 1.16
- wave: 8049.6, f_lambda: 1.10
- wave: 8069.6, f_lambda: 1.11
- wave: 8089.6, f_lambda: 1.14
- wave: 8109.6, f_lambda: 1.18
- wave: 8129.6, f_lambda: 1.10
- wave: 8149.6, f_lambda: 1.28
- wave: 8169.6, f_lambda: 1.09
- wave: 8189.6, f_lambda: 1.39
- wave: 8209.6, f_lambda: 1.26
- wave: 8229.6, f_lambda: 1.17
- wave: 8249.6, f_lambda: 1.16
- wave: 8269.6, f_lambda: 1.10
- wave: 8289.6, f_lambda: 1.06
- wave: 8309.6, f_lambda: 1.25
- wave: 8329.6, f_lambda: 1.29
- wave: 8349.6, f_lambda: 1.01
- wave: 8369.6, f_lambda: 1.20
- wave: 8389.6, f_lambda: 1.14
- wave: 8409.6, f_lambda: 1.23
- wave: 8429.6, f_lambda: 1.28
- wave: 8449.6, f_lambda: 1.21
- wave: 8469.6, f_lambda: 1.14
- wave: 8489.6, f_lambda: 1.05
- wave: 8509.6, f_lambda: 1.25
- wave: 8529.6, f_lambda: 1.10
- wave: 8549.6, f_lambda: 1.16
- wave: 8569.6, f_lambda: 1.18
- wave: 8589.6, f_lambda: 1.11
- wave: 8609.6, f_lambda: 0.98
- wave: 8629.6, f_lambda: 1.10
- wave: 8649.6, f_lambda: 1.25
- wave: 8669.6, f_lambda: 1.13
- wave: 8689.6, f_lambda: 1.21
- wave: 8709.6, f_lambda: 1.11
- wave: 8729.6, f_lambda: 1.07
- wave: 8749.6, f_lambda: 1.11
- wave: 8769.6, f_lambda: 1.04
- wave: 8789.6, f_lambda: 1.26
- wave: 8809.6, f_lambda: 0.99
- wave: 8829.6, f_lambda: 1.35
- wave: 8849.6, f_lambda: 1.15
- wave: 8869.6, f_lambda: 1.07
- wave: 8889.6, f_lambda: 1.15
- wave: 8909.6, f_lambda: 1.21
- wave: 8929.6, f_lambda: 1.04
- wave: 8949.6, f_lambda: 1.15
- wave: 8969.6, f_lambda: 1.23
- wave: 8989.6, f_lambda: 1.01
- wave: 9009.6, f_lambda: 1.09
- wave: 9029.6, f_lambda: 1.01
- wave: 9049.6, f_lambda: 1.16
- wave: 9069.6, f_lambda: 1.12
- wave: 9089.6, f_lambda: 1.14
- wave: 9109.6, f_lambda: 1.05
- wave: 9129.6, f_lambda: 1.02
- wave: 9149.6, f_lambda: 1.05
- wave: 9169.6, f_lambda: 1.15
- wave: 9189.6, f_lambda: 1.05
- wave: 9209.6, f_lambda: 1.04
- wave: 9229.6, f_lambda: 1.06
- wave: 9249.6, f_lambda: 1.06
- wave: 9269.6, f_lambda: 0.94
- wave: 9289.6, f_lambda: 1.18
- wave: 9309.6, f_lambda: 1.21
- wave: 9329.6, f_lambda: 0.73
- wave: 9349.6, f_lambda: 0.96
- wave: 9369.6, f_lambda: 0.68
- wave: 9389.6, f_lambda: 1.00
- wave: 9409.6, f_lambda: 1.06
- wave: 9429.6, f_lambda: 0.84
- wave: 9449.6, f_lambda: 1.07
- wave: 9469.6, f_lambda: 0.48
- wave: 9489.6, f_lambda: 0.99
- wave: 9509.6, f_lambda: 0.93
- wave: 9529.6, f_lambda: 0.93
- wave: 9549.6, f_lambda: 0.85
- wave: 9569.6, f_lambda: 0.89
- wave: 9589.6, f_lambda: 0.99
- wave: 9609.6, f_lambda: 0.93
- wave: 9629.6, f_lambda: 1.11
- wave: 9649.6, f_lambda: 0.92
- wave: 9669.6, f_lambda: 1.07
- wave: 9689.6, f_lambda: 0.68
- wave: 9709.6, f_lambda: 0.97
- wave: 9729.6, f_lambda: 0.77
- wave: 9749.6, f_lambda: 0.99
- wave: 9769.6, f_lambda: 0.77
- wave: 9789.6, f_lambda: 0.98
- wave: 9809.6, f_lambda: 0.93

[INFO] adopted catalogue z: 0.099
